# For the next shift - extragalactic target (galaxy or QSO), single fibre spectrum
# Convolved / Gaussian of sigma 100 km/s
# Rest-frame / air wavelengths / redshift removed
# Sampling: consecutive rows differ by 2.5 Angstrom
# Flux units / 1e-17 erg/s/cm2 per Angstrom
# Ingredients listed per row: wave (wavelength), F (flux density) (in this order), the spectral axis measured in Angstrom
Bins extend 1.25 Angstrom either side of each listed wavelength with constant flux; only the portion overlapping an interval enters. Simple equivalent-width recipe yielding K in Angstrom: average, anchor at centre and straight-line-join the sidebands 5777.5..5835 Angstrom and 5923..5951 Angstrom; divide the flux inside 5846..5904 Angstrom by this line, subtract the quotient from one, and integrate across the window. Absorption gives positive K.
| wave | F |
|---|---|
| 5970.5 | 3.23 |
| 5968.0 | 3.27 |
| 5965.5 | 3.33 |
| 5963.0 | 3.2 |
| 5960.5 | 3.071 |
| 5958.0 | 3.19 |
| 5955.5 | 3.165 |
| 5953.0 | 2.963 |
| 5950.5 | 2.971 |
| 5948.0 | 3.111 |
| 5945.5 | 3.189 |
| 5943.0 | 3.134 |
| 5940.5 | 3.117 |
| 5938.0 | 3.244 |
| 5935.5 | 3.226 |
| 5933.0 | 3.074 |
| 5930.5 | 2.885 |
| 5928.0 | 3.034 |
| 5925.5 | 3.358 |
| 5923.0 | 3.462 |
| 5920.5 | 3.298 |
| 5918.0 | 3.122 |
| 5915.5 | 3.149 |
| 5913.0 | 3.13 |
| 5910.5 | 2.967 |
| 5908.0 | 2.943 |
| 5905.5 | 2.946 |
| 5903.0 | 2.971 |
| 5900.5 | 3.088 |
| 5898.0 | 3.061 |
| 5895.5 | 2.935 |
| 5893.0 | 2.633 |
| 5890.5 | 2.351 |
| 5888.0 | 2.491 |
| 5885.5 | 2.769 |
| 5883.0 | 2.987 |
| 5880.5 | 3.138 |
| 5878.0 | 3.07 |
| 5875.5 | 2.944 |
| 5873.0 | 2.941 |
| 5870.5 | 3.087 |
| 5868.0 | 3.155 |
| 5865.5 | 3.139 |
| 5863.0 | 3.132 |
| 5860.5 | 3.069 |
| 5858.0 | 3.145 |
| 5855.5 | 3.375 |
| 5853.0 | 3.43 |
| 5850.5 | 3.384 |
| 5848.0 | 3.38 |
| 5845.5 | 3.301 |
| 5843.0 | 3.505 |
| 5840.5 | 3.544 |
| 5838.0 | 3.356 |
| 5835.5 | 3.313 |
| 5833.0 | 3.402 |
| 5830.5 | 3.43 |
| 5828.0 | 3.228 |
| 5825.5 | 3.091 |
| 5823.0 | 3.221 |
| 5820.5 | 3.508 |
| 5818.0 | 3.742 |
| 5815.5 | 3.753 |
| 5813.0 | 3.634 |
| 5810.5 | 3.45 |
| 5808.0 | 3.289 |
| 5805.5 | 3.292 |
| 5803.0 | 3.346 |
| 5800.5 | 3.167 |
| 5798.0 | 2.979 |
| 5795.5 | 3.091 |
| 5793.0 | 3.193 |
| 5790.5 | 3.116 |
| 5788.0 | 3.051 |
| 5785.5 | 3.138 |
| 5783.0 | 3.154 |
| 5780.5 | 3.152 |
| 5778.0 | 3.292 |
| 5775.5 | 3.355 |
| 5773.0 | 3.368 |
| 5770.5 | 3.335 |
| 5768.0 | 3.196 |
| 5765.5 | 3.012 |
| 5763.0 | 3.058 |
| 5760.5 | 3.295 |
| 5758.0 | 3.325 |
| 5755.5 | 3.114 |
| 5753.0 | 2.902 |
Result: 3.3 Angstrom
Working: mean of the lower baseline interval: 3.29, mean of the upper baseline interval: 3.14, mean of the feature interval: 3.03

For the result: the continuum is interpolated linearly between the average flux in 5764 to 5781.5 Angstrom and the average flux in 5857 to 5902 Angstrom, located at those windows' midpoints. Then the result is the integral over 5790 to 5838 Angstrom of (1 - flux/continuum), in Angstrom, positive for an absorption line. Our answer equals -3.1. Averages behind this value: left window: 3.24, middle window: 3.33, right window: 2.95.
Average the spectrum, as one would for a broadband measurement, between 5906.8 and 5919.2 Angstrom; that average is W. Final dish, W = 3.06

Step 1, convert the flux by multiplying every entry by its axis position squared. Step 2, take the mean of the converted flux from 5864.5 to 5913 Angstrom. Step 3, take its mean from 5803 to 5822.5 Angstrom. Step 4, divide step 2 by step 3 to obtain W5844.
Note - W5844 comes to 0.9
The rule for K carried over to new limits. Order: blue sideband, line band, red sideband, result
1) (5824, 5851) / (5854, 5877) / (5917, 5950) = 1.3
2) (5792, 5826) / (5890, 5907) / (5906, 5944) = 1.6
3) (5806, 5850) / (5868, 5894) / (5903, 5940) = 3.2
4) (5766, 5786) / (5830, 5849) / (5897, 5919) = -1.6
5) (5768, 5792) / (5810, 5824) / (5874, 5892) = -2.2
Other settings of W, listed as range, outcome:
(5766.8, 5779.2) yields 3.31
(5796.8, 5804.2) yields 3.16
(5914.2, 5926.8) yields 3.28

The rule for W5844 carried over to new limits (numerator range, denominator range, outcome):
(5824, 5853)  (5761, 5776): 1.07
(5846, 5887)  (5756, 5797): 1.01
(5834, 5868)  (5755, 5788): 1.06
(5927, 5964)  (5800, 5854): 0.95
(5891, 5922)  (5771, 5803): 0.98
